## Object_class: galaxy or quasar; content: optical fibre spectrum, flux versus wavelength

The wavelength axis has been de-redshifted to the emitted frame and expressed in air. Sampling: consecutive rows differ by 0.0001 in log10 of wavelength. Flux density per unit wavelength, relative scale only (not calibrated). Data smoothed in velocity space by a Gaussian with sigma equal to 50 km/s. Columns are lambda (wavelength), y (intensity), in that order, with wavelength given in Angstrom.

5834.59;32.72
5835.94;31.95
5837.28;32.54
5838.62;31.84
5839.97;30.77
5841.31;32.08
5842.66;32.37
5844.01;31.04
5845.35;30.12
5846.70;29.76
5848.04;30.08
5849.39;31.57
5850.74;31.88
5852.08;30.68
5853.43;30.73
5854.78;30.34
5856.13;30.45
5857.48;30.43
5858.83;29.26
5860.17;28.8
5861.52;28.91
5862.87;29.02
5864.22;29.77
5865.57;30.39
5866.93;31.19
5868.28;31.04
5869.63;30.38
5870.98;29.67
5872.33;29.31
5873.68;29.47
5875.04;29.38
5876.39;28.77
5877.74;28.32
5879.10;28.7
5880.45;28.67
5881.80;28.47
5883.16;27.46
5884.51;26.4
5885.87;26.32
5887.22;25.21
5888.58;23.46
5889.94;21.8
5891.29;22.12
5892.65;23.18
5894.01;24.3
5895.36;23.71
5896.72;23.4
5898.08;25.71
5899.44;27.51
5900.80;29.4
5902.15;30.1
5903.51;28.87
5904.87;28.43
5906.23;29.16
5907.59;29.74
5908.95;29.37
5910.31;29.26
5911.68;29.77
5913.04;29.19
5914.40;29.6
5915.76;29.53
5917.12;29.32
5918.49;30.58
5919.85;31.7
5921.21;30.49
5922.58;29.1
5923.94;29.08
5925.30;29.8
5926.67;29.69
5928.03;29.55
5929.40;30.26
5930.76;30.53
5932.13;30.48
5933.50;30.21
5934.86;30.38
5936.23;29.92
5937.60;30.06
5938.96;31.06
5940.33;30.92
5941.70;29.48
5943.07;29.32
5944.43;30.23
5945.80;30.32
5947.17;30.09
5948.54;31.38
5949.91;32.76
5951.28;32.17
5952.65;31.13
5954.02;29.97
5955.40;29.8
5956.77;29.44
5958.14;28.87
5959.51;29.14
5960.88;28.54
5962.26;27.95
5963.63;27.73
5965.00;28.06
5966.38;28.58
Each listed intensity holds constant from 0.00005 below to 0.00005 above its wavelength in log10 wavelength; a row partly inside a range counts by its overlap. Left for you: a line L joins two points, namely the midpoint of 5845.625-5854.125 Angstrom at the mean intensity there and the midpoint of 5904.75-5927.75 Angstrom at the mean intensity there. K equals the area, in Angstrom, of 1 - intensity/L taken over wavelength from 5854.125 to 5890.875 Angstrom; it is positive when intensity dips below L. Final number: 2.3 Angstrom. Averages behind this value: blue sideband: 30.7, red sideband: 29.7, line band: 28.5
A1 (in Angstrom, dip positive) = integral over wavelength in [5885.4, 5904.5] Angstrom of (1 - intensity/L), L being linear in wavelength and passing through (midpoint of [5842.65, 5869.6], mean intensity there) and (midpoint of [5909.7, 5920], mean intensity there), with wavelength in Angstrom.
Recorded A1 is 2.9 Angstrom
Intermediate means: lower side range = 30.3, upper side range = 29.8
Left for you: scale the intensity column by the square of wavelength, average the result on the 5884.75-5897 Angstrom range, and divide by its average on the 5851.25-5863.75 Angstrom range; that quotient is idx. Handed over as 0.8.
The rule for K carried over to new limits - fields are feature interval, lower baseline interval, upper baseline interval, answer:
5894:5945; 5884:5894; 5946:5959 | -3.9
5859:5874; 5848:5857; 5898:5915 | 0.3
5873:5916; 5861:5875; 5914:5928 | 3.7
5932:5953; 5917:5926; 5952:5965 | -0.8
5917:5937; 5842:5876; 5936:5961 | 0.1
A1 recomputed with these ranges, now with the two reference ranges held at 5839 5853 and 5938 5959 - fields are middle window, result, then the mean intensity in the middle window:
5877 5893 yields 2.55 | 25.9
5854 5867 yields 0.49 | 29.8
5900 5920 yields 0.74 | 29.5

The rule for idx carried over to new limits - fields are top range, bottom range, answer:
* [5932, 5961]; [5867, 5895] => 1.14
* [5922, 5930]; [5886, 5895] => 1.27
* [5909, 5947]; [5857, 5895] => 1.10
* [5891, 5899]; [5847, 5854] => 0.78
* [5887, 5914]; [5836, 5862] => 0.88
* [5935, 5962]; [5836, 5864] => 1.02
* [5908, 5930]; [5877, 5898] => 1.18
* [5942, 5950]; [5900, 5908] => 1.06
